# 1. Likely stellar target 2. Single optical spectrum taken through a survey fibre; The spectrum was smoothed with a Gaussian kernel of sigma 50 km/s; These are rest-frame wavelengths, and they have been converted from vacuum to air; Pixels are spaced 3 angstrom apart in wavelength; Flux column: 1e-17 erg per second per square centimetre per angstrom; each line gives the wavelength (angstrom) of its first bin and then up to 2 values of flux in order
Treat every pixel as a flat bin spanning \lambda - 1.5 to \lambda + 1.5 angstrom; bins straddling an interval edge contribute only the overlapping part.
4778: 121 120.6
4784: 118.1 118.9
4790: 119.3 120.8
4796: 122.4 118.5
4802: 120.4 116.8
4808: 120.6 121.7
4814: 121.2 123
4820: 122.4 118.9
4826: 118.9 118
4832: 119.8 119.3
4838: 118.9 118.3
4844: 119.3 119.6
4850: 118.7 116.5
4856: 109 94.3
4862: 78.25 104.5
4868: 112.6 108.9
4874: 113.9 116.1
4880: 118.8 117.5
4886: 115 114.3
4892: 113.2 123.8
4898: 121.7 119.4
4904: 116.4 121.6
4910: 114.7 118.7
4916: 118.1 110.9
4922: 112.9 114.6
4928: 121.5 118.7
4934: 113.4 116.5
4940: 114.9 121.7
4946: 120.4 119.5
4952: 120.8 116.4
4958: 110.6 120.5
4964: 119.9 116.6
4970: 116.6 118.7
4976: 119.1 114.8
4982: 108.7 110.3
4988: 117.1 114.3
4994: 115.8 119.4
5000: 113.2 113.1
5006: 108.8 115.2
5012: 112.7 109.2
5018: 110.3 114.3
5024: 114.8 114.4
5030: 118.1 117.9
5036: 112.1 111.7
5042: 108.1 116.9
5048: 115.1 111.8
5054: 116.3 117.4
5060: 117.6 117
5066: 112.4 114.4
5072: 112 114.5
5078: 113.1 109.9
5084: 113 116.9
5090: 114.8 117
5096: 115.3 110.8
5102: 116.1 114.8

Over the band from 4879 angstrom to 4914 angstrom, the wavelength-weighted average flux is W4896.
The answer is 118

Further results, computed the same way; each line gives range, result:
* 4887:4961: 117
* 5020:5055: 114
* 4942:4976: 118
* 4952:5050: 115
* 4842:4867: 108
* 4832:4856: 118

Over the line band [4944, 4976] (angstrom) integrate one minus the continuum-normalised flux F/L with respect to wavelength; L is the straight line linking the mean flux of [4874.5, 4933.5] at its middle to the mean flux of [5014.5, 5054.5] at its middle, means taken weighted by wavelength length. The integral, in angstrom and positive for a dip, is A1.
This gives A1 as -0.7 angstrom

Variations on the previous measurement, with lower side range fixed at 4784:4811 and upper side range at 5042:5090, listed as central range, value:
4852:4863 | 1.7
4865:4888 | 0.8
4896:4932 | 0.0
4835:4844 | 0.0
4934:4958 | -0.2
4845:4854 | 0.0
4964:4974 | -0.1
